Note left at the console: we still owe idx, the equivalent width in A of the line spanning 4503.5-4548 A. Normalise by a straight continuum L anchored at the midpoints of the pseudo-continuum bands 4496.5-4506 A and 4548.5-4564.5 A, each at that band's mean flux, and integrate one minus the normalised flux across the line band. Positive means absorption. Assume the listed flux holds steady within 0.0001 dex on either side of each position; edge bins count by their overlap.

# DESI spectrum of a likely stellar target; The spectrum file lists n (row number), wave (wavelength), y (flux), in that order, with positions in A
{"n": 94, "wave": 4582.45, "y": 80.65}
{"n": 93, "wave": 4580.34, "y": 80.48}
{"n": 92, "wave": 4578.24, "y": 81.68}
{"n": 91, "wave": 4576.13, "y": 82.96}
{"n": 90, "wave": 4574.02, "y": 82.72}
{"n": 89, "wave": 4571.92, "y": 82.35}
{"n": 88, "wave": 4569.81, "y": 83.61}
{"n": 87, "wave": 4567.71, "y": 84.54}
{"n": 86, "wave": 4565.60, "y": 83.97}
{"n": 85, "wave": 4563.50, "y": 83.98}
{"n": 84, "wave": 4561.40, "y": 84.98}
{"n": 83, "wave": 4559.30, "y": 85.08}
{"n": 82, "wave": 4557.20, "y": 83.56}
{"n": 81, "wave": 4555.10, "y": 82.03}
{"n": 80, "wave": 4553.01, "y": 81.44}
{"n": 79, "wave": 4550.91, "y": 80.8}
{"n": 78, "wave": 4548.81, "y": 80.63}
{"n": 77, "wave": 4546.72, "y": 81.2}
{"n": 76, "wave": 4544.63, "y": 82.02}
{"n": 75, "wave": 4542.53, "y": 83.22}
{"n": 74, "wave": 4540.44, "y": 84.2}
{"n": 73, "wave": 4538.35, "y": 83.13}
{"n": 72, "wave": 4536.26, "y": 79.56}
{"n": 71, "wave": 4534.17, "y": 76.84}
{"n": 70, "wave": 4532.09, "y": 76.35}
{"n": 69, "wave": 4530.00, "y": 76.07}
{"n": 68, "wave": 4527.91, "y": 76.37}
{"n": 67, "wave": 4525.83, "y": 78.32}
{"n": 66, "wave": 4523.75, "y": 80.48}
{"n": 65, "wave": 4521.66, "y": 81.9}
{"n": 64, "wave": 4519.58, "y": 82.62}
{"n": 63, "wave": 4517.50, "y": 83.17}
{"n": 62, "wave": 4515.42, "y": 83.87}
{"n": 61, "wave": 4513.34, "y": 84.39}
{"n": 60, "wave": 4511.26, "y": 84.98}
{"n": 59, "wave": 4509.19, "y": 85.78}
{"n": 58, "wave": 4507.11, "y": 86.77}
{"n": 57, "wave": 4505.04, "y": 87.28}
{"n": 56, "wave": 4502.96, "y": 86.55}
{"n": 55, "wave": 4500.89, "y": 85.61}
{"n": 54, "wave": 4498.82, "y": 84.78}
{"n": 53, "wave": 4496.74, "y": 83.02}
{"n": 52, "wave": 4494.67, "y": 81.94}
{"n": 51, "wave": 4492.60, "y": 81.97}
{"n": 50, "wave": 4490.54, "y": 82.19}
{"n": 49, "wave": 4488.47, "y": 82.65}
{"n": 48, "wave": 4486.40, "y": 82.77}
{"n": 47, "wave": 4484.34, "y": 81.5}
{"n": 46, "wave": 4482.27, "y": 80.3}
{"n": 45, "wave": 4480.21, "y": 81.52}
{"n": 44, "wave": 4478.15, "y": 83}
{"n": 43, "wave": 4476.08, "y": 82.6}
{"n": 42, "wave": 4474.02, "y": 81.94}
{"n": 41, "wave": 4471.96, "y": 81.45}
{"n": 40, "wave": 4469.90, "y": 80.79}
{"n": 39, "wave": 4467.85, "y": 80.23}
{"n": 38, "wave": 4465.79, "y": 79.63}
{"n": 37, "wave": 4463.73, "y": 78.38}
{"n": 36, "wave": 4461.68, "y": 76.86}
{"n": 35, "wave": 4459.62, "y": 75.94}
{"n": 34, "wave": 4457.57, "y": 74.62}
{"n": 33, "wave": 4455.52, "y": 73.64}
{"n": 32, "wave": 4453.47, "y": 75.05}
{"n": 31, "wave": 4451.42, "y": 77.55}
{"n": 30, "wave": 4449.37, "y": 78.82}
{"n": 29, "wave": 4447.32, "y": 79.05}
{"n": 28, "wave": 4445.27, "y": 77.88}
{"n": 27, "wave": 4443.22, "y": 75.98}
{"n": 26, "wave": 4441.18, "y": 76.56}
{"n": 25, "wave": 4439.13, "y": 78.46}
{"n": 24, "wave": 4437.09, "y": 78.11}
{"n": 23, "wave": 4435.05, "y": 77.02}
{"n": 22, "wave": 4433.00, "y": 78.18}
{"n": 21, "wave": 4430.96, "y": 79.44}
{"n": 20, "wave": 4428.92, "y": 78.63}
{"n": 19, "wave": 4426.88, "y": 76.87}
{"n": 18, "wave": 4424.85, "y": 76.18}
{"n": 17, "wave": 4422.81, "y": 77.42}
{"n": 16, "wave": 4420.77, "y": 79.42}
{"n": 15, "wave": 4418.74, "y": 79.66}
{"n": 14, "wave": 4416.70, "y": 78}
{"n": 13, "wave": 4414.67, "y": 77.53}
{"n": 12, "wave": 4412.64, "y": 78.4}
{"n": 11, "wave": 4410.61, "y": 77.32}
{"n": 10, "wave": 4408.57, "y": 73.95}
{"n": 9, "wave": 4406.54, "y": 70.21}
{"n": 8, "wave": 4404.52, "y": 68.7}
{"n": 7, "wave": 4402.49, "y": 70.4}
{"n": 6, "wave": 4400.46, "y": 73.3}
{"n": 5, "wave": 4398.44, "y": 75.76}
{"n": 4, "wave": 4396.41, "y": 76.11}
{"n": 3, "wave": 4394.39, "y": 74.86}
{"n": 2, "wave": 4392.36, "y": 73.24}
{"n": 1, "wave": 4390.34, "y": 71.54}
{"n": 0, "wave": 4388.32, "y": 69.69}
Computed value 1.3 A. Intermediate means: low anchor 85.6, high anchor 82.9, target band 81.9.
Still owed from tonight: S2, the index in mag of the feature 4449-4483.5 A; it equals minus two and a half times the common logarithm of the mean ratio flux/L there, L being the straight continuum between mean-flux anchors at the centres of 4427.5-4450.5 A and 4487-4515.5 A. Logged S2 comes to 0.02 mag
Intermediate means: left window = 78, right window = 84.4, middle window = 79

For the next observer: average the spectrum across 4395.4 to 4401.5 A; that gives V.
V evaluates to 75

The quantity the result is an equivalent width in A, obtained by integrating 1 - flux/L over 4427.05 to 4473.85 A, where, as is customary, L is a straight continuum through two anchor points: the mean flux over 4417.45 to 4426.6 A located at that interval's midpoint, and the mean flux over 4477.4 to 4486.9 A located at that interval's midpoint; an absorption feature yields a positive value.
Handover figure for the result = 1.1 A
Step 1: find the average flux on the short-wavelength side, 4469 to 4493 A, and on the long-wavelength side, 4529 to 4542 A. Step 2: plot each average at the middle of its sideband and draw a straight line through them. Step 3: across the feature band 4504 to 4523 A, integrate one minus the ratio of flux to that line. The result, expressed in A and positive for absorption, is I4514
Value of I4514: -0.9 A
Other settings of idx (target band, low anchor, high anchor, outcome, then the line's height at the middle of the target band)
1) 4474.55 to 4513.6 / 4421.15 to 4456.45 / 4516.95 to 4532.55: -2.5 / 78.7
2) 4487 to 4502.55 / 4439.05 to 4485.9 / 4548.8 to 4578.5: -0.6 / 80.2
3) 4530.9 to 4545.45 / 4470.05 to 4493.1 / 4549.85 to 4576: 0.4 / 82.8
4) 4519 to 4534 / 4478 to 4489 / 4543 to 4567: 0.7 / 82.4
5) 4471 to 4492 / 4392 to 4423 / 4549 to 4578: -0.8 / 79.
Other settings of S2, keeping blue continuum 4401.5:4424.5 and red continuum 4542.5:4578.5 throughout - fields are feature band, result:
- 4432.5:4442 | -0.01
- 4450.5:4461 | 0.03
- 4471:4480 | -0.05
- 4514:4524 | -0.02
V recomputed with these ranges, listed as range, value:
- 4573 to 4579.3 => 82.5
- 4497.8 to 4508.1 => 86.2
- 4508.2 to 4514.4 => 85.1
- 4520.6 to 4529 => 79.2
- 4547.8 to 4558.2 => 81.7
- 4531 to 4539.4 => 79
